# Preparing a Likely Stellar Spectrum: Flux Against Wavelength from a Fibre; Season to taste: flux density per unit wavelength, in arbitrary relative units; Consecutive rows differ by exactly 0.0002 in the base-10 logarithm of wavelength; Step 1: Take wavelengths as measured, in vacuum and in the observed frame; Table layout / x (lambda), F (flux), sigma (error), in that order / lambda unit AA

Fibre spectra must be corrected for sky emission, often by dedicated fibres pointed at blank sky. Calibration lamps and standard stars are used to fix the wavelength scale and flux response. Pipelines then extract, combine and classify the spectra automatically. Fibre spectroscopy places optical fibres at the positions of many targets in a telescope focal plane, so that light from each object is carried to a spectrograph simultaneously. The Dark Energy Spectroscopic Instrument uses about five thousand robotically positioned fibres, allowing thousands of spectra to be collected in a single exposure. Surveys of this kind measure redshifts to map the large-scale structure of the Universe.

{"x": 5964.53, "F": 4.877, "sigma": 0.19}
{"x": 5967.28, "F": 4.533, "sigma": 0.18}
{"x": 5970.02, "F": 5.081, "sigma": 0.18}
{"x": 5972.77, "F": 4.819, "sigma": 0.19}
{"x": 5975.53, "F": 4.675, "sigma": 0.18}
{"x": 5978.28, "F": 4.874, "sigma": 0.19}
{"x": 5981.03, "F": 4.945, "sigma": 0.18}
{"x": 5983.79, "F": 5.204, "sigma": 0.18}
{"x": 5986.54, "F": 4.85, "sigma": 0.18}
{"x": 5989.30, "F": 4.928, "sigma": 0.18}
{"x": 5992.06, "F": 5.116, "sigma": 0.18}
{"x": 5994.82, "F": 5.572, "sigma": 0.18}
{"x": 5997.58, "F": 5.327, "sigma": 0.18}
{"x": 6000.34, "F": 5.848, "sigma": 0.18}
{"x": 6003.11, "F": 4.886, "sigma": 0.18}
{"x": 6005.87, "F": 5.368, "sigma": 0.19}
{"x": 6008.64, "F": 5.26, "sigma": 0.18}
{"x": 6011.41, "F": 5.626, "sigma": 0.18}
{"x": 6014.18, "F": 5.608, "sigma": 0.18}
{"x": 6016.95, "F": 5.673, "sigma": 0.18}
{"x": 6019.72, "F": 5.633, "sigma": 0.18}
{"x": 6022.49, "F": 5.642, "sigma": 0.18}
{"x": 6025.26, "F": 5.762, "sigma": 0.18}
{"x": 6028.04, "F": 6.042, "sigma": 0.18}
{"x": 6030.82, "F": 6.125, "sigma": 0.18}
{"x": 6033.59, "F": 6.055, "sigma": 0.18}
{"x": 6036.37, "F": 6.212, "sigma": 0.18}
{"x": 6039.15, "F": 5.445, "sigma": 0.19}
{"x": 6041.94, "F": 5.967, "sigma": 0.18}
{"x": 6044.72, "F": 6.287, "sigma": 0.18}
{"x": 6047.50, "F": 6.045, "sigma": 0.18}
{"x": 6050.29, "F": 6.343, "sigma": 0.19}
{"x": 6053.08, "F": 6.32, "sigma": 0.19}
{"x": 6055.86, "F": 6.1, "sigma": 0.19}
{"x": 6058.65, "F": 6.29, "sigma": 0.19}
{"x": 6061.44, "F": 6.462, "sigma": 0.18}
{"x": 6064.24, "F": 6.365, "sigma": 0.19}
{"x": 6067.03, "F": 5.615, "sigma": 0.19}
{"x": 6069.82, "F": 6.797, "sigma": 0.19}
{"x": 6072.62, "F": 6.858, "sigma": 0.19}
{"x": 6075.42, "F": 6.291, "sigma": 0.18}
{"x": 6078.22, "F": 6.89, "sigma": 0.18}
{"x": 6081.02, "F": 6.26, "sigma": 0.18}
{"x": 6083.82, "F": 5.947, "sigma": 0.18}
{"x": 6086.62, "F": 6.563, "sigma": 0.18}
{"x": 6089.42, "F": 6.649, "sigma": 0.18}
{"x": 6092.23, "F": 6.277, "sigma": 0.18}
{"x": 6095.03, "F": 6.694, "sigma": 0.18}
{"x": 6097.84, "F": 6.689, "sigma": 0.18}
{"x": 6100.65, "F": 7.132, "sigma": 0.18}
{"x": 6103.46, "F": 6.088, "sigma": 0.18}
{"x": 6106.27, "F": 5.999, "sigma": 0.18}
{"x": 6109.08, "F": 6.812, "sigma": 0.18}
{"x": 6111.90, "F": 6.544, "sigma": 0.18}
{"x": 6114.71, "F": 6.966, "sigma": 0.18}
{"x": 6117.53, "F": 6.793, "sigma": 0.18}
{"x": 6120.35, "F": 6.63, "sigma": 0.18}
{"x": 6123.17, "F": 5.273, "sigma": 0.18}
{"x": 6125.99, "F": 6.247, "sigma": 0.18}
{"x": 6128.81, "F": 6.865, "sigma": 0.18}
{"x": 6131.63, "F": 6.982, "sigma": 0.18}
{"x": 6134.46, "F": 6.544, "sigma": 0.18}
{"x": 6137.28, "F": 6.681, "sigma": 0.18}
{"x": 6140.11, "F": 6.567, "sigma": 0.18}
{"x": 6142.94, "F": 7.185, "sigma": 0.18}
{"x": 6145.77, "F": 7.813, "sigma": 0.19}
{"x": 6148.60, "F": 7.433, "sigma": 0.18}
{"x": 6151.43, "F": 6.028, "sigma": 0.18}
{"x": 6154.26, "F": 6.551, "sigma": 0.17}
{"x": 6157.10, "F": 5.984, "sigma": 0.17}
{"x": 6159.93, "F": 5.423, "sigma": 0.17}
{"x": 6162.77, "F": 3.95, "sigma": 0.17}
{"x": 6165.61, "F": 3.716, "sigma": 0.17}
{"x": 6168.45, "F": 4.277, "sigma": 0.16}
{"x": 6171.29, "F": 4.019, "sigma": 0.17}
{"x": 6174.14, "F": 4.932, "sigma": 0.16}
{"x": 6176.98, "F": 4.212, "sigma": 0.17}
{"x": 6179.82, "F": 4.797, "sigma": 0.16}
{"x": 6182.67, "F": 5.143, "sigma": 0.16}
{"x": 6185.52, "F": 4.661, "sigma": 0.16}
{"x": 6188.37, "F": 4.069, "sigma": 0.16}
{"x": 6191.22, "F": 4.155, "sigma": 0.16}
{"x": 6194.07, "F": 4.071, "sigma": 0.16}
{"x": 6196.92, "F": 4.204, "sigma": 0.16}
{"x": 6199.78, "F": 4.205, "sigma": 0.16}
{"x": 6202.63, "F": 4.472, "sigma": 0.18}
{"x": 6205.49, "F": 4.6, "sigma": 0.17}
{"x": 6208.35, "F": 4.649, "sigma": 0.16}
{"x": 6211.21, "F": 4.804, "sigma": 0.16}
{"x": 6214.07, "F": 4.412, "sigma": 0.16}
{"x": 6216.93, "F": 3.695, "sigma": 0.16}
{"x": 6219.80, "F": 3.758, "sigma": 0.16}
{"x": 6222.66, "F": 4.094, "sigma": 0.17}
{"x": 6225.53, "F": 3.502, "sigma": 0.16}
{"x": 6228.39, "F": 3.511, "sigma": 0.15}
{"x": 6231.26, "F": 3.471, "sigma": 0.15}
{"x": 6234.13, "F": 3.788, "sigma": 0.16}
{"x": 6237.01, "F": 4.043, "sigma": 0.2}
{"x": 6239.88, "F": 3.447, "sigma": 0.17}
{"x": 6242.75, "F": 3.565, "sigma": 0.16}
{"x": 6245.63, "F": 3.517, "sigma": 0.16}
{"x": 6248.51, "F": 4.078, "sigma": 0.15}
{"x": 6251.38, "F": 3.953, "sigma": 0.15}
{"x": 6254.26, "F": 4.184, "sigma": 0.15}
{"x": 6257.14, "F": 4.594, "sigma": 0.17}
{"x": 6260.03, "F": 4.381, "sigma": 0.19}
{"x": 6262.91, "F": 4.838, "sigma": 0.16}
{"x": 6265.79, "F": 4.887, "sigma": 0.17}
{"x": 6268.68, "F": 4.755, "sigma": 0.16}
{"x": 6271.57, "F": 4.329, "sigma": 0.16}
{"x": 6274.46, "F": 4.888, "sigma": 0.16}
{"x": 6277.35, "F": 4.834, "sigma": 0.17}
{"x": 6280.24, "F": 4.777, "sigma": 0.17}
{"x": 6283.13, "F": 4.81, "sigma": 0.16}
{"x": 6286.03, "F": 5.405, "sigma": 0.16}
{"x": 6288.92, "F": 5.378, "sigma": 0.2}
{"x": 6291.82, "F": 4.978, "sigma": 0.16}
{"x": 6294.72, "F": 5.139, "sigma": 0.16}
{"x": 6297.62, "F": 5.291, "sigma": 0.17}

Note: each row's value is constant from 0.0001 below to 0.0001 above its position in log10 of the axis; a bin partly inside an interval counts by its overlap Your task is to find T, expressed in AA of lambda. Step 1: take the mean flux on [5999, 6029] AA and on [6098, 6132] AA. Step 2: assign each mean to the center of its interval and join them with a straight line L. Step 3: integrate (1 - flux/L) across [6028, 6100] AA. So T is -3.17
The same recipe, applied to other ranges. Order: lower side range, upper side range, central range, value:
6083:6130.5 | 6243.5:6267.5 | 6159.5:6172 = 3.2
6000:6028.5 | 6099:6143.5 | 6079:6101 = -0.8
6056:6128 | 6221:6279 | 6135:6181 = -0.9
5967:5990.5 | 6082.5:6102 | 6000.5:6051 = -1.6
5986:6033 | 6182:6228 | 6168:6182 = -0.2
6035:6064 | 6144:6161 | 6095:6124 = -0.6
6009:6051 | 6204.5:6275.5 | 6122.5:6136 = -3.7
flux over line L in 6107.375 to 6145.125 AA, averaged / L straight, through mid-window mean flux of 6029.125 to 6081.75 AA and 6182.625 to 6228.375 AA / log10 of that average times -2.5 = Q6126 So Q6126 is -0.25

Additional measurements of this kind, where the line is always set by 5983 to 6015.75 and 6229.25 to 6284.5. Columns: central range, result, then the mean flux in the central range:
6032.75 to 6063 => -0.200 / 6.14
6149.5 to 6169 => -0.125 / 5.23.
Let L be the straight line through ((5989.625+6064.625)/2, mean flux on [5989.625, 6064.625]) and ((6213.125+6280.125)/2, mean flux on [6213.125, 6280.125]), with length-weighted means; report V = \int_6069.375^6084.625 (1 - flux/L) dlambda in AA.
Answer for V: -3.0 AA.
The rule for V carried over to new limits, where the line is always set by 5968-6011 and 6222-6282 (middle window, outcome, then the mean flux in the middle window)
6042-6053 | -2.9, 6.21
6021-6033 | -2.2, 5.9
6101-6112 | -4.0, 6.41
